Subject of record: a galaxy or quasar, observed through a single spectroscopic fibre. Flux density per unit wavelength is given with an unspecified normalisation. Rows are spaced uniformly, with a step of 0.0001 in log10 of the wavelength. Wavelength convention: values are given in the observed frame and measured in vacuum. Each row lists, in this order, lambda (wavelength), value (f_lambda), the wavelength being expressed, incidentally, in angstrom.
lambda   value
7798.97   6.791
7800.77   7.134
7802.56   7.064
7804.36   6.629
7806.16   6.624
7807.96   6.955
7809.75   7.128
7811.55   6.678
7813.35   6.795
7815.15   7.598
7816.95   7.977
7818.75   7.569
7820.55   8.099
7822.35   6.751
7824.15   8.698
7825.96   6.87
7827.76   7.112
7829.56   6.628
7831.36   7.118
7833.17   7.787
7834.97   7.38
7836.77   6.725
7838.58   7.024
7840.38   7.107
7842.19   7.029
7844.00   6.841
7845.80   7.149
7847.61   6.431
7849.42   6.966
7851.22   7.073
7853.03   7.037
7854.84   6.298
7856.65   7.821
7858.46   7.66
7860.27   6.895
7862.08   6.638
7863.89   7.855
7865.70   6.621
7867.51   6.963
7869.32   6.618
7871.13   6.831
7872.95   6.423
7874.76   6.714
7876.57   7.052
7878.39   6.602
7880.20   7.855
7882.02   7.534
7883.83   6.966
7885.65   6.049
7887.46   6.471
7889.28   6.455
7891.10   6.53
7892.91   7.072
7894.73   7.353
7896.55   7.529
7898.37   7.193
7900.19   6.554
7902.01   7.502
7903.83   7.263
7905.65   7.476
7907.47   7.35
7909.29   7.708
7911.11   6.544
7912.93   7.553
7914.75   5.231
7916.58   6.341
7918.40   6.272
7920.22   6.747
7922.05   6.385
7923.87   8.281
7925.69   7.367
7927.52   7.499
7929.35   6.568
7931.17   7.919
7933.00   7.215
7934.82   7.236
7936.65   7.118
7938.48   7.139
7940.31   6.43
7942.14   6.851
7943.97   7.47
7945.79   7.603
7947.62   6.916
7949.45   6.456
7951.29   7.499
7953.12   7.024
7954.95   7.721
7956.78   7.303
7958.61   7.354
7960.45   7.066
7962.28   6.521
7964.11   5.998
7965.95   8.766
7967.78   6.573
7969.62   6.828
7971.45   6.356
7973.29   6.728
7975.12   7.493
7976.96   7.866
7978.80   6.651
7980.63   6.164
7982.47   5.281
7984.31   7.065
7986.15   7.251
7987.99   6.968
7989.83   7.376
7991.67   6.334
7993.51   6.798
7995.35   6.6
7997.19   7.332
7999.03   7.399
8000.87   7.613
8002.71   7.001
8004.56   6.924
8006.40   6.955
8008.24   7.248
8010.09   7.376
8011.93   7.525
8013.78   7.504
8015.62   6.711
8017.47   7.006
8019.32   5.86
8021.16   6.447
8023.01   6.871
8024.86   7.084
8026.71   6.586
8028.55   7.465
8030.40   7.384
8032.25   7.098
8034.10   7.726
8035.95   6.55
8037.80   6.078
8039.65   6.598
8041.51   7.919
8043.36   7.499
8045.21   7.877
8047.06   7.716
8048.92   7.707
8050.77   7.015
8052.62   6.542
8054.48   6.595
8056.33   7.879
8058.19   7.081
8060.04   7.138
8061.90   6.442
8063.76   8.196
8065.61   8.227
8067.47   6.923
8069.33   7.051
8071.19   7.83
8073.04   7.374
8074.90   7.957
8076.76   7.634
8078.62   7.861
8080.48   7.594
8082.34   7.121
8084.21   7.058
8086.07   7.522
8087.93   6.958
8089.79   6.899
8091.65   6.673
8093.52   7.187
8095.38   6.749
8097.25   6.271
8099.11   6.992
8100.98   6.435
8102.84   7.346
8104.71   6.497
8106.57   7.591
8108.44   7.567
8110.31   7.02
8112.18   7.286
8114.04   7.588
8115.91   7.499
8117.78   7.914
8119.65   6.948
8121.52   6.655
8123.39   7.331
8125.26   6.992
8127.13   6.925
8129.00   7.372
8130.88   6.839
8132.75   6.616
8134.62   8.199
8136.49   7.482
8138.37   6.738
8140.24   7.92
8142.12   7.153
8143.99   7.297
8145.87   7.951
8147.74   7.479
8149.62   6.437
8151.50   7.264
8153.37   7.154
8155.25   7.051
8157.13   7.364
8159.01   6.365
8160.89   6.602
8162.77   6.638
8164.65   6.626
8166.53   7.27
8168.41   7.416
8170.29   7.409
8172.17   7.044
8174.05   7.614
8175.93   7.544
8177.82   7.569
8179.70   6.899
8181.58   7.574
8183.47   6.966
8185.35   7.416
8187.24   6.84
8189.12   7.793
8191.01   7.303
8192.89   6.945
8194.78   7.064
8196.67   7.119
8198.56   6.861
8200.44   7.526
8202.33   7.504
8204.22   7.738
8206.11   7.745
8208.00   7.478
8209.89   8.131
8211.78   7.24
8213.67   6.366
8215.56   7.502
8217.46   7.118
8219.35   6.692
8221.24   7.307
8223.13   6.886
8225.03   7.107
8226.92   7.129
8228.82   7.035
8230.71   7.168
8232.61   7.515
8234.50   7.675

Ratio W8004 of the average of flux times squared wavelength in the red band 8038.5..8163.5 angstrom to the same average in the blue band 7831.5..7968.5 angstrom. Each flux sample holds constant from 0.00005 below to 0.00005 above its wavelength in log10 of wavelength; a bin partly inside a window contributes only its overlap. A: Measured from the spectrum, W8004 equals 1.1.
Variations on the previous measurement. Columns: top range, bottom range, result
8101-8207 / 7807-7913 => 1.10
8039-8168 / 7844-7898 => 1.10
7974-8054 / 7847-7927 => 1.04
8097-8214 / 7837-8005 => 1.09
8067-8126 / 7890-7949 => 1.07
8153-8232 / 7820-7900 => 1.11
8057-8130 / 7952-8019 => 1.06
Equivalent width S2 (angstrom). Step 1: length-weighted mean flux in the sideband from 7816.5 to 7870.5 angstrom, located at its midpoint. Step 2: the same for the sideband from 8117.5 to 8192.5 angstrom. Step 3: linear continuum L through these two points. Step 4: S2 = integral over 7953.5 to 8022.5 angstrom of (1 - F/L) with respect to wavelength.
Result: 1.90 angstrom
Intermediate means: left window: 7.15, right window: 7.19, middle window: 6.97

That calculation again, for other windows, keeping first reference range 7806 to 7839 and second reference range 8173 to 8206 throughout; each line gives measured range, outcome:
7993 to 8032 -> 1.4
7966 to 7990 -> 1.4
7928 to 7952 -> 0.5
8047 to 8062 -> 0.3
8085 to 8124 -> 1.2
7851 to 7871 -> 0.6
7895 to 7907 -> 0.0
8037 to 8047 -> 0.1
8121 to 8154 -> 0.4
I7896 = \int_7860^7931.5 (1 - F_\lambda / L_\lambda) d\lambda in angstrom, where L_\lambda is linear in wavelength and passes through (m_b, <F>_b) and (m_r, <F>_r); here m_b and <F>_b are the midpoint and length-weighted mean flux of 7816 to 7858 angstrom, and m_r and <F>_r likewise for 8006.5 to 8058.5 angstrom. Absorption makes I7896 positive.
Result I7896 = 2.07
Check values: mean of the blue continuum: 7.2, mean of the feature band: 6.96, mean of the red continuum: 7.1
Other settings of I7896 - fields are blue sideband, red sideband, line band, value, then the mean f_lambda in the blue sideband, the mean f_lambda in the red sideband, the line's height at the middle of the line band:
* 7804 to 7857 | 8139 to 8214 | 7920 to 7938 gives -0.2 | 7.13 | 7.25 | 7.16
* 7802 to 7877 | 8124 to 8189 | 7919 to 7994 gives 1.0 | 7.08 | 7.19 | 7.12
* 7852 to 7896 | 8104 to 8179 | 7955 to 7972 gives 0.0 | 6.93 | 7.21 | 7.03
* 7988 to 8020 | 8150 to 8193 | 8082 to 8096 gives 0.1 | 7.04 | 7.16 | 7.1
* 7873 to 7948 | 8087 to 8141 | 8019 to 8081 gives -1.3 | 7.02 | 7.12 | 7.09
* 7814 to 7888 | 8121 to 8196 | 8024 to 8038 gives 0.2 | 7.1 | 7.18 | 7.15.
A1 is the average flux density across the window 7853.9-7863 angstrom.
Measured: 7.06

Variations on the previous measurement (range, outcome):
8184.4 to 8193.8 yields 7.27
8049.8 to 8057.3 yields 7.01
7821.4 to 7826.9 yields 7.44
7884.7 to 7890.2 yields 6.32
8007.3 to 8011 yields 7.31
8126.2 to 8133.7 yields 6.94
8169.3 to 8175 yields 7.37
